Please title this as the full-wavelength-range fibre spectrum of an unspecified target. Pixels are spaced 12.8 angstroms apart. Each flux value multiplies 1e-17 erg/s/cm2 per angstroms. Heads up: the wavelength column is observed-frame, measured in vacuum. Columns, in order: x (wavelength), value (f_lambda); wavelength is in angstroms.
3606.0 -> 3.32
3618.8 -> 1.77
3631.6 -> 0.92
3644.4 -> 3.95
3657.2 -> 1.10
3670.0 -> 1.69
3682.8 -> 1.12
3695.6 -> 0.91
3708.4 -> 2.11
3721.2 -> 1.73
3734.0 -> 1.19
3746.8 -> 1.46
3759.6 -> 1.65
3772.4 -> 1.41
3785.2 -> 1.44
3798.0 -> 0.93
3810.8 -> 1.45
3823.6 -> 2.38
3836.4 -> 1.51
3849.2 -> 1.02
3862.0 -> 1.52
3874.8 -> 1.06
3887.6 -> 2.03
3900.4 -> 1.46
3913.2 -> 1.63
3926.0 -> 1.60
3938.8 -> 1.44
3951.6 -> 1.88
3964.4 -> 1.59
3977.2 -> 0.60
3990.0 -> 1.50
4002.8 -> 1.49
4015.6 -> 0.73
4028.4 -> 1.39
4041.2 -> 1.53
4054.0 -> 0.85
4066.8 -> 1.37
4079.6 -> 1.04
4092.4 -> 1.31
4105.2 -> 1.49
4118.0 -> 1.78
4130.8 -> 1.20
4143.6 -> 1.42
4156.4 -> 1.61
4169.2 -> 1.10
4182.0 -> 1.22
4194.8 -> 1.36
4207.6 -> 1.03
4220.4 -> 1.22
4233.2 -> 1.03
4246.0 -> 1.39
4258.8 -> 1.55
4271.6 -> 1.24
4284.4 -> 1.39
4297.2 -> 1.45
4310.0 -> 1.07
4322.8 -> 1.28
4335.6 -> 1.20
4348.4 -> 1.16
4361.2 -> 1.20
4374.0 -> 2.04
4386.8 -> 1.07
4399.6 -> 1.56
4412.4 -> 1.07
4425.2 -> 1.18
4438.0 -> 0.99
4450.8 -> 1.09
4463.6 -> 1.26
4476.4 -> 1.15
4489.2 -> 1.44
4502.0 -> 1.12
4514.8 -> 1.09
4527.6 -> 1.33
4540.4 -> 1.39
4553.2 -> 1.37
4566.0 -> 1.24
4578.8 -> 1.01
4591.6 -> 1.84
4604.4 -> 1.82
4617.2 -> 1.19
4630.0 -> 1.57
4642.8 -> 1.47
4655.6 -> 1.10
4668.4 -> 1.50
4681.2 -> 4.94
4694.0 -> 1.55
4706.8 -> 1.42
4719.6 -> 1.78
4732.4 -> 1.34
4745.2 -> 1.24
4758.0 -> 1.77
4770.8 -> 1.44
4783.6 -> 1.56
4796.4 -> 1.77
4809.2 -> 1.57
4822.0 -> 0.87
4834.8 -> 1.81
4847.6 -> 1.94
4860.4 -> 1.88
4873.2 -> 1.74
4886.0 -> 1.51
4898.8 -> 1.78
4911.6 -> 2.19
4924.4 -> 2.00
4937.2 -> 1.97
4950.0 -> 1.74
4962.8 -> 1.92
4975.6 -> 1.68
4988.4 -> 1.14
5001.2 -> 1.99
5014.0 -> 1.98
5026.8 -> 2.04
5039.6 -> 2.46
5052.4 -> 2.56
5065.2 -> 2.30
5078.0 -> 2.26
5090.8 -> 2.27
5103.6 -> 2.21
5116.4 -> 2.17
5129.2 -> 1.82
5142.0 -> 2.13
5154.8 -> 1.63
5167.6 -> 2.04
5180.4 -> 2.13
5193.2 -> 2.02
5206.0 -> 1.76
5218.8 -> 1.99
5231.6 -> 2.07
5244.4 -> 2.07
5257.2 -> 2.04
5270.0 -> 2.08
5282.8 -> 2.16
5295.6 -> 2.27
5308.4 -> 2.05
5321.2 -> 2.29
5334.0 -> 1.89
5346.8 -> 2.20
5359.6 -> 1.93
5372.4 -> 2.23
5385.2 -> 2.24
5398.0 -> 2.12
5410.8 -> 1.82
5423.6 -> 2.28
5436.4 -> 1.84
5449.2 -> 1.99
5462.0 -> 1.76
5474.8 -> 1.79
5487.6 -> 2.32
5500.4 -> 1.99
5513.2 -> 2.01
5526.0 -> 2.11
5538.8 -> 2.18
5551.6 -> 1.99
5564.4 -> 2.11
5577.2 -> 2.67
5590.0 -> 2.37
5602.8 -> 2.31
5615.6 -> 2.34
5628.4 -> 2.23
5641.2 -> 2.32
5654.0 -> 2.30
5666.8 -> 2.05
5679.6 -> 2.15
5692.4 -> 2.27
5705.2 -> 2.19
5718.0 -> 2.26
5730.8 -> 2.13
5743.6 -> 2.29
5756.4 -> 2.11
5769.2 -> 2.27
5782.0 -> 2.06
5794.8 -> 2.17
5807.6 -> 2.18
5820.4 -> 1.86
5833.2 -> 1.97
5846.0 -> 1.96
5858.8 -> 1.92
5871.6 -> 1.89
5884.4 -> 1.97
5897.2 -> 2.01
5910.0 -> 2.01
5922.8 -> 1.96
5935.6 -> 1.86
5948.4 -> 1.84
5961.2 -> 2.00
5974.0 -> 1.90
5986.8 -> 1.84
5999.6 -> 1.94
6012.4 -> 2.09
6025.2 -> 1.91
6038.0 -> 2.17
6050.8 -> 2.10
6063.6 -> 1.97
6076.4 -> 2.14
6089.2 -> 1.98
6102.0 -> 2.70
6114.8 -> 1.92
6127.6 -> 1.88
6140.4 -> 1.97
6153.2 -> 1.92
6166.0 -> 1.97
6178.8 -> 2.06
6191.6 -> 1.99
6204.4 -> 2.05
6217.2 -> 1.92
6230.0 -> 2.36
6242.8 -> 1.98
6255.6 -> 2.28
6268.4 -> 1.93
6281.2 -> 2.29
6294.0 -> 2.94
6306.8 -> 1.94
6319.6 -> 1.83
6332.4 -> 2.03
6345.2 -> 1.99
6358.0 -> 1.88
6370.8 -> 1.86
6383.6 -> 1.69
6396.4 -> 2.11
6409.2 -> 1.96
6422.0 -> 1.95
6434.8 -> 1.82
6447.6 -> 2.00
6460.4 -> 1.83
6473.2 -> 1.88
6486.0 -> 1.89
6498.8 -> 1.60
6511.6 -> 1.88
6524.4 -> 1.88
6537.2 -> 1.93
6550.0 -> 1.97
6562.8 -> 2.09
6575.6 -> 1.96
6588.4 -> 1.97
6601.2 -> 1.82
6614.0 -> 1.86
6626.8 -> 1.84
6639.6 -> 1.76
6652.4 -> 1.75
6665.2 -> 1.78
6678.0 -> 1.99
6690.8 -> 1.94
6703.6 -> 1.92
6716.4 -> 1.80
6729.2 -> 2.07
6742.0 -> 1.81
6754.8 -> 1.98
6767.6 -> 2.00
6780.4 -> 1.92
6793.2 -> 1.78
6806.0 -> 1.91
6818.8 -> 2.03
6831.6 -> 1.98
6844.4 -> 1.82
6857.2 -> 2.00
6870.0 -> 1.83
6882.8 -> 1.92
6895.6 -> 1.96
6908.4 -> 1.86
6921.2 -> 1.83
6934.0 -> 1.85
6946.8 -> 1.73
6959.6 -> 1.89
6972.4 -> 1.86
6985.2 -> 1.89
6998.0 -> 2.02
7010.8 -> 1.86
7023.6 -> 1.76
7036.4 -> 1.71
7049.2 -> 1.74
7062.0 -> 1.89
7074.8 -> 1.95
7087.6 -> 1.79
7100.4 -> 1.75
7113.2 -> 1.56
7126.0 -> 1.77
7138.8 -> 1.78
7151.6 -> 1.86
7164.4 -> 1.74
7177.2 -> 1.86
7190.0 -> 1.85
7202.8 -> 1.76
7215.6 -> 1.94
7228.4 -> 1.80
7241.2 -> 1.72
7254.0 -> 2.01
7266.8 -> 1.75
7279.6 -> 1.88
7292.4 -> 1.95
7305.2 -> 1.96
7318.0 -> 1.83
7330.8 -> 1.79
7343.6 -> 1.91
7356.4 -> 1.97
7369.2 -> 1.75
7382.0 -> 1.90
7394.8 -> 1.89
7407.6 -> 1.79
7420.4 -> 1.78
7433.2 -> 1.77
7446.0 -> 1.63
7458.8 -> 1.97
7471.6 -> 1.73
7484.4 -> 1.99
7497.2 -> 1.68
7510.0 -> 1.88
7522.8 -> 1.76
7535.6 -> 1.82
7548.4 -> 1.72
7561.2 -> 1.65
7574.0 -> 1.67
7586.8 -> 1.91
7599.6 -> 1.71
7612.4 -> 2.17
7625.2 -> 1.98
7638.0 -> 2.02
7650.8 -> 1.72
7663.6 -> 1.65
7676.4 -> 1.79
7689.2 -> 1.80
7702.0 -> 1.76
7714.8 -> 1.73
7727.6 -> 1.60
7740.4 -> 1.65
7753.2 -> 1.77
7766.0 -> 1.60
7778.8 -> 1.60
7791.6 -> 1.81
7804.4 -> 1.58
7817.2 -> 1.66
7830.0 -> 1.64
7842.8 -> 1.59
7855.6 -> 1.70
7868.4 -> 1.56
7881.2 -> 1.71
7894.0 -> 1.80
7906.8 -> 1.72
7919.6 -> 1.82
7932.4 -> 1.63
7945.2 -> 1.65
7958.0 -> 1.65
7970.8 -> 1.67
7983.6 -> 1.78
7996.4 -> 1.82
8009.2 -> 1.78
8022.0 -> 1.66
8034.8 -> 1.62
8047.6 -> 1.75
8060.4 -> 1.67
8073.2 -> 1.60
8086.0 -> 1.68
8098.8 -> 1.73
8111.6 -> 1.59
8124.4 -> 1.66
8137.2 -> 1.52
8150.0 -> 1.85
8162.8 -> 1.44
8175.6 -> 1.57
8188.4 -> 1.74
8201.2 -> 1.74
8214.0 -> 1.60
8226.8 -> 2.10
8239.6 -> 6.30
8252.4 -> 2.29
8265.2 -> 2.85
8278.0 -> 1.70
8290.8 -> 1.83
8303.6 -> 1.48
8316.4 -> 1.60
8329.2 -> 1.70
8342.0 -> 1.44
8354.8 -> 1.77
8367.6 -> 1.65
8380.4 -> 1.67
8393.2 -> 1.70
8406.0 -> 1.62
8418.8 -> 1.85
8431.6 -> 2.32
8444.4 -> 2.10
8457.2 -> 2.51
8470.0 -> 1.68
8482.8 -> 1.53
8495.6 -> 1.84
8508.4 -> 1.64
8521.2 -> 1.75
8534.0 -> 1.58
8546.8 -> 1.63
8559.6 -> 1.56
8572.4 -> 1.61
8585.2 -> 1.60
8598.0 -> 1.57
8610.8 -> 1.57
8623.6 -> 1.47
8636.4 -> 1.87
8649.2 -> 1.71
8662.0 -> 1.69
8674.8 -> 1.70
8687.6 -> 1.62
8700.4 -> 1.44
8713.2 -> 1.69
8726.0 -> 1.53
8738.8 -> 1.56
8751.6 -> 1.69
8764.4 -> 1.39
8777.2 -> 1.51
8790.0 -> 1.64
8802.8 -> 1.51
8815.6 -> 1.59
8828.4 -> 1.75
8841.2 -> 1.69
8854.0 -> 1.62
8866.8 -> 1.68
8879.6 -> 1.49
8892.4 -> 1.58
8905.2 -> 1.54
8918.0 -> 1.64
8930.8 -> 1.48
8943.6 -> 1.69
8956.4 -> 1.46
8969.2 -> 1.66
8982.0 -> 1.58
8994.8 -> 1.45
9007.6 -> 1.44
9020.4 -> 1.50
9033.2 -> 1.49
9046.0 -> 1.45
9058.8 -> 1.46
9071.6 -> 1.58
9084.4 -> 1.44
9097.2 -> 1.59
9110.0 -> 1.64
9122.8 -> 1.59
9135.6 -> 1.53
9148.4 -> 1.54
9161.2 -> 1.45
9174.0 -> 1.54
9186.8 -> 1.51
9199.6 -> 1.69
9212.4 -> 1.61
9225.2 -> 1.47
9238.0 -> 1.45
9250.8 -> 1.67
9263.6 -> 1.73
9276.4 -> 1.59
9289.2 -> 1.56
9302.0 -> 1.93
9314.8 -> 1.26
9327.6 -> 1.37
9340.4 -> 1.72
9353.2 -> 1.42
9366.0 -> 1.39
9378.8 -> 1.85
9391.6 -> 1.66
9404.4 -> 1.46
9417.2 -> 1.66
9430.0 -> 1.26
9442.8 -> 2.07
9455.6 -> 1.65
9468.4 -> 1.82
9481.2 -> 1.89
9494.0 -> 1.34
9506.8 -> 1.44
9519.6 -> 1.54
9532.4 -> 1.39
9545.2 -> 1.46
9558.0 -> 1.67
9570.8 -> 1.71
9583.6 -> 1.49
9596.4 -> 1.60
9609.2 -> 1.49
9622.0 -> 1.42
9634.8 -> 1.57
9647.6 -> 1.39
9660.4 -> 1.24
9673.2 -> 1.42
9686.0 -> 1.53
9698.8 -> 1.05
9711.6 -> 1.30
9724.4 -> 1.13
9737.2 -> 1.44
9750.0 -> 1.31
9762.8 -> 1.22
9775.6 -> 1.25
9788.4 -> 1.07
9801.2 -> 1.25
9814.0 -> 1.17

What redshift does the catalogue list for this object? 0.26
